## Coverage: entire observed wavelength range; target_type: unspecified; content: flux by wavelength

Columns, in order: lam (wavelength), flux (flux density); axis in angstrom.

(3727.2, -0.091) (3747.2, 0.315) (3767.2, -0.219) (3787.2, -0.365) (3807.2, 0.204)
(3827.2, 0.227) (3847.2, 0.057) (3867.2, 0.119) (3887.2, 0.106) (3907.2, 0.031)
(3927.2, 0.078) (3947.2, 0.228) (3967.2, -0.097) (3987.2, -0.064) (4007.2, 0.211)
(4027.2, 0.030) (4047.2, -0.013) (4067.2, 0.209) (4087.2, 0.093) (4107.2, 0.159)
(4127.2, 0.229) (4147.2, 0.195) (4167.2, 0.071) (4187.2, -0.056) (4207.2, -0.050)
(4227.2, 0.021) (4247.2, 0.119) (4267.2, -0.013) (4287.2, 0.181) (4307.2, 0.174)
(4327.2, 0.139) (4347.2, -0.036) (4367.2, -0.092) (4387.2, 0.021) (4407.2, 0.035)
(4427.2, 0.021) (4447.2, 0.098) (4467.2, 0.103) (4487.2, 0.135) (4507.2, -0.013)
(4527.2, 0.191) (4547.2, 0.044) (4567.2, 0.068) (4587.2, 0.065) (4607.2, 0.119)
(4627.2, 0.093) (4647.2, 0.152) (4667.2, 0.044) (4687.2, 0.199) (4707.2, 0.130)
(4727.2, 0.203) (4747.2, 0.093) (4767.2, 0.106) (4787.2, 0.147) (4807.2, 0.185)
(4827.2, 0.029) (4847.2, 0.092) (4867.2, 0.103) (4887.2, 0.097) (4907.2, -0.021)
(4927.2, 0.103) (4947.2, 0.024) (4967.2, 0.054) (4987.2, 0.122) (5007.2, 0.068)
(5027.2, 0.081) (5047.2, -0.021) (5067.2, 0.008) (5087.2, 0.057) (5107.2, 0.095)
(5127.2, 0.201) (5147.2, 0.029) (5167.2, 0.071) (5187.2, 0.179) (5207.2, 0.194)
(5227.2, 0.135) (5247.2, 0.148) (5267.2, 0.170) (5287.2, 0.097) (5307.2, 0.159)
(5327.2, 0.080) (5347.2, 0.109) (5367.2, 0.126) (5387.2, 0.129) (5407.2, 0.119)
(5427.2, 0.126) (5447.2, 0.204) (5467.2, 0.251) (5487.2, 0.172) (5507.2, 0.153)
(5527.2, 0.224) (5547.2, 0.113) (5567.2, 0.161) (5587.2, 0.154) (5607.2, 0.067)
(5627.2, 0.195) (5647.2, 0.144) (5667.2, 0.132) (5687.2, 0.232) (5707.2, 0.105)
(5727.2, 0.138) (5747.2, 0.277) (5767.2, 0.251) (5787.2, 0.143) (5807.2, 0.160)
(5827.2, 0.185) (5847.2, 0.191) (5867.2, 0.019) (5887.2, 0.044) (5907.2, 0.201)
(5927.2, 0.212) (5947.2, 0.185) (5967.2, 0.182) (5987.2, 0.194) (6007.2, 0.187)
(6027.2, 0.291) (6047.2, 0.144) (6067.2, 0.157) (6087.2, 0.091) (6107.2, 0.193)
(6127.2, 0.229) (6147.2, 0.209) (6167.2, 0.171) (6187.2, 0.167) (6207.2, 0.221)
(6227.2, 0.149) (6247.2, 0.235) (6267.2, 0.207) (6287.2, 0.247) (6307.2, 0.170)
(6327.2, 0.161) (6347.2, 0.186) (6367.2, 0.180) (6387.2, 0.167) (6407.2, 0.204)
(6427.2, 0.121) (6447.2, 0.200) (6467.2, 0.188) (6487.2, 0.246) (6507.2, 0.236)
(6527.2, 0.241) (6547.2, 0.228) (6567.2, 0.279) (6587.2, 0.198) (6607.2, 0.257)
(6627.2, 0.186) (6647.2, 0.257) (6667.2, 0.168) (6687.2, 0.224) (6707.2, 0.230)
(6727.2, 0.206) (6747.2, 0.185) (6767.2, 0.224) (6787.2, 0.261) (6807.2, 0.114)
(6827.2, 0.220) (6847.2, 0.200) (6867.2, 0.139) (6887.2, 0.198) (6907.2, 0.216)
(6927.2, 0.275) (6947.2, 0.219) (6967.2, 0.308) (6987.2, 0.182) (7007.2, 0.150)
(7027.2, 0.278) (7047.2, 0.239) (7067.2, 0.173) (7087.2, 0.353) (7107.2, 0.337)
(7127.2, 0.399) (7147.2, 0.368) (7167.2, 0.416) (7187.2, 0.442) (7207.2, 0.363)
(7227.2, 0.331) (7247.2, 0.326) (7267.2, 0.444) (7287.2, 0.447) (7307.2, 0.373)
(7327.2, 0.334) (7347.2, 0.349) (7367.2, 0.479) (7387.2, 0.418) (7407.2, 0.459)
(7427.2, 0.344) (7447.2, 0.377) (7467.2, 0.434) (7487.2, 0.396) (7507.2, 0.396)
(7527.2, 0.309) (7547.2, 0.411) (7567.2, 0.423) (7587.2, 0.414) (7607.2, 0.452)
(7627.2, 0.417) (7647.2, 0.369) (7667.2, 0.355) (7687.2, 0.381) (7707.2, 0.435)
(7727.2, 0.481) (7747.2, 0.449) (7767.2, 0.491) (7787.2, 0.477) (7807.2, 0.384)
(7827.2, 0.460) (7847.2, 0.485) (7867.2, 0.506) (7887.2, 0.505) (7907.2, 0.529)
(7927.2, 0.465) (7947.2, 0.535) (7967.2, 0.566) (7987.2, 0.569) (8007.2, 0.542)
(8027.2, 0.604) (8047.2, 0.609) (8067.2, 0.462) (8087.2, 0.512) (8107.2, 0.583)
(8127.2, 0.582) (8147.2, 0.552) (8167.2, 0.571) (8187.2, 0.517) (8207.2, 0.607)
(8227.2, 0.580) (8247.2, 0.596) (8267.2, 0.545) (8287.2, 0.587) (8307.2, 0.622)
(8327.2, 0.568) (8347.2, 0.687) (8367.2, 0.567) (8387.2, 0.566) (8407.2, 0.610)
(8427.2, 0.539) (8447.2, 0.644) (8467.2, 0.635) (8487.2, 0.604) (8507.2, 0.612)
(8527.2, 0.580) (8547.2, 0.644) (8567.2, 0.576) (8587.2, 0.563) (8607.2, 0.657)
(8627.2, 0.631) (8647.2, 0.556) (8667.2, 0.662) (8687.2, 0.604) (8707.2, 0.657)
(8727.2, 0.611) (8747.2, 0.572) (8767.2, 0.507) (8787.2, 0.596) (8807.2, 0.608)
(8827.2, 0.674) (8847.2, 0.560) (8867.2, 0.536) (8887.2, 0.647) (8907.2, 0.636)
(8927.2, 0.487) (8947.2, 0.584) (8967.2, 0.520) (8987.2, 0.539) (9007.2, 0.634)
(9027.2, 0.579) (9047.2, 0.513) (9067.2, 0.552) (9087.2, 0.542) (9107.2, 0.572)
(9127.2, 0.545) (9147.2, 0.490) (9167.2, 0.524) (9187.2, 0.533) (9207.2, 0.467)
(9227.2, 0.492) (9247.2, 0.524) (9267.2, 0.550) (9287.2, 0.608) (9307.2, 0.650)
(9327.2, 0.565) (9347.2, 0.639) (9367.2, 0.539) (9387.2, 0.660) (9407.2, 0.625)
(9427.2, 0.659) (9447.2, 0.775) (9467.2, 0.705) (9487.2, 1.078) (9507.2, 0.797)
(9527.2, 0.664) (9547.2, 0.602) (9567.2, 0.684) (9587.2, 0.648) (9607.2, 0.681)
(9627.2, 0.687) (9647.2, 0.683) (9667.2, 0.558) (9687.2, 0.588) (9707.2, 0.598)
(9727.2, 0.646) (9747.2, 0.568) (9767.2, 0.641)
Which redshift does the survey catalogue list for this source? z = 0.78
